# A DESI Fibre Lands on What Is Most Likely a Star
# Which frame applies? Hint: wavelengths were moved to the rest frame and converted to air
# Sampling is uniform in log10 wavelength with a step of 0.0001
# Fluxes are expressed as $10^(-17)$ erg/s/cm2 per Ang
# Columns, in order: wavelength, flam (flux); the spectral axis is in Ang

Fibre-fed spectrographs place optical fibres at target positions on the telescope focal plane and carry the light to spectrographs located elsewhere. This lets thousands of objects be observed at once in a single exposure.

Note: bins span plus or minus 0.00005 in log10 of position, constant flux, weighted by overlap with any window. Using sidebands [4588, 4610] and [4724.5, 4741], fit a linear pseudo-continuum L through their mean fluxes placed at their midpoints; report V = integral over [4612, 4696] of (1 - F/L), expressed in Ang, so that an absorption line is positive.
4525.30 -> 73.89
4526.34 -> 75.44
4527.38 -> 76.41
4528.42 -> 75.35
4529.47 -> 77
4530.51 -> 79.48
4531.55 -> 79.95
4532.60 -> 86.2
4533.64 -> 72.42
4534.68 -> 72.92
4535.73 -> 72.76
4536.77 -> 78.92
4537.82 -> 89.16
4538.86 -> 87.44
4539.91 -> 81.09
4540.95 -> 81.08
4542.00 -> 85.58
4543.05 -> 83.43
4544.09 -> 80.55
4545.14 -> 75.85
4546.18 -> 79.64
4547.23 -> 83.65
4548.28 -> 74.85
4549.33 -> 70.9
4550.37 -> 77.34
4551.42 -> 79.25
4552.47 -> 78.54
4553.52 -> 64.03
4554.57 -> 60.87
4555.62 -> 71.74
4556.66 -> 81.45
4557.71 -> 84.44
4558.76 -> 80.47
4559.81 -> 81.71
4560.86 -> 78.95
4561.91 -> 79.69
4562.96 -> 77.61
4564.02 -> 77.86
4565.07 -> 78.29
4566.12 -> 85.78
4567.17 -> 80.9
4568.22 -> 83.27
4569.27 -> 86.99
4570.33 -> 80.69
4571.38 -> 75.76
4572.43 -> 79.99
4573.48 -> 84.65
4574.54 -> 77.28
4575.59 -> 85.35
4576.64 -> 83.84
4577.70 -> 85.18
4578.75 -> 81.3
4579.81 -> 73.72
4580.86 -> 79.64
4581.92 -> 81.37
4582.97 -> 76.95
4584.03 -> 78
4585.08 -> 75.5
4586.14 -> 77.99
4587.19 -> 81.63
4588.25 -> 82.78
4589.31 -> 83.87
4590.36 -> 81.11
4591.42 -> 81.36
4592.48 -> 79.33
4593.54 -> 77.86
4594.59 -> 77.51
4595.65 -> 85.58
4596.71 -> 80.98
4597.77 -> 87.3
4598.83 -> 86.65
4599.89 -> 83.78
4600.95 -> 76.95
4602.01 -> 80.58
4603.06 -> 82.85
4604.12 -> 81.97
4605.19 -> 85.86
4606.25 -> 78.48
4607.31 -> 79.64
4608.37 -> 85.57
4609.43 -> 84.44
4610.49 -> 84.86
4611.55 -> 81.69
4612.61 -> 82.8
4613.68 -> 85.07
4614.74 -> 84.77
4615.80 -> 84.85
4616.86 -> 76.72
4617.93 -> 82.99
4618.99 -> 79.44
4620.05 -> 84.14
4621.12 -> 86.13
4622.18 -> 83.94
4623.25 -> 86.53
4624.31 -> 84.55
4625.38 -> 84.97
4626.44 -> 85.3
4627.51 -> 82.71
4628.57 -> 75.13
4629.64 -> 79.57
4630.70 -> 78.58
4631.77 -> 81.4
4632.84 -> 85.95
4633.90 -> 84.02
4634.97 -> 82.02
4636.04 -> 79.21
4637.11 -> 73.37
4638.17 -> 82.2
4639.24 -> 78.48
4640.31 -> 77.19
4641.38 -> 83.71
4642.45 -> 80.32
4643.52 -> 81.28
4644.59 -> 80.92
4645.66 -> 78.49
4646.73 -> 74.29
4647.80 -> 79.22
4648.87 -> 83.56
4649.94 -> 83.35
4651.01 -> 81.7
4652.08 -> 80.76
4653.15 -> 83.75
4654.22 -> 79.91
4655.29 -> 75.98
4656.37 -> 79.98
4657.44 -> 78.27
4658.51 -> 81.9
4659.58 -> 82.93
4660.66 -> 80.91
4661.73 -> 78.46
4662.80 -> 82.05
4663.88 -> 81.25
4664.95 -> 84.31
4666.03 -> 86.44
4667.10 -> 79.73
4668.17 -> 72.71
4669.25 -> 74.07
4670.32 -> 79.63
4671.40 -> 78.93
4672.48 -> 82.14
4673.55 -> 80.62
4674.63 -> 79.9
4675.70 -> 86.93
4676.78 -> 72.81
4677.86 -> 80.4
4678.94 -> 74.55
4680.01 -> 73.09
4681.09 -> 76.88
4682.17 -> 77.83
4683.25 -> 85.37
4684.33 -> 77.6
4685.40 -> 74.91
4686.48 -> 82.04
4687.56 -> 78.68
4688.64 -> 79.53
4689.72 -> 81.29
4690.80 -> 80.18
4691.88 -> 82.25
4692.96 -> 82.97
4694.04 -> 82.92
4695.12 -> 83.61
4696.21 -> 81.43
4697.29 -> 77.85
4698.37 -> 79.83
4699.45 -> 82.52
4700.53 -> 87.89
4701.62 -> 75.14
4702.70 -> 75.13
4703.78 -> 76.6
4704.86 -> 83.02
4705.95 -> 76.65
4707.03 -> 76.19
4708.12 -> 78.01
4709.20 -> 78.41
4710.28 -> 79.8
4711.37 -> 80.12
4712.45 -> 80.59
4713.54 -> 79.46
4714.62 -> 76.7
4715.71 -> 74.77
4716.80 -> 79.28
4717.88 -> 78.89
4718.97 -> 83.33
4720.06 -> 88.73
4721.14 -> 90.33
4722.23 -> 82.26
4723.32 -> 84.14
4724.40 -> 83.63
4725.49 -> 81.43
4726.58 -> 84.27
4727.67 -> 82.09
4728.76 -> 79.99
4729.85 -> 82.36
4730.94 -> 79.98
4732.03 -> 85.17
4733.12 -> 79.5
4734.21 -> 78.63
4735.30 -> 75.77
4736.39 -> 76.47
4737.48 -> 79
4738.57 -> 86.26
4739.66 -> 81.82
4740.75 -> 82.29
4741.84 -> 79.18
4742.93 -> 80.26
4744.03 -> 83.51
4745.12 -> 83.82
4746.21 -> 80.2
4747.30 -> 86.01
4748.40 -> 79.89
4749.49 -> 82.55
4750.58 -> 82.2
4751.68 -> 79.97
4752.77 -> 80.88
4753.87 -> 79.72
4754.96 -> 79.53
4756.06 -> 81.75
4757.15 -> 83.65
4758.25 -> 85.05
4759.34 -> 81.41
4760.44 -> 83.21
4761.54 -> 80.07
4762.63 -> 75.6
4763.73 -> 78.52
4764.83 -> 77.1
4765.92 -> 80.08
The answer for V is 0.96 Ang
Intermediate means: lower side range 82.1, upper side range 81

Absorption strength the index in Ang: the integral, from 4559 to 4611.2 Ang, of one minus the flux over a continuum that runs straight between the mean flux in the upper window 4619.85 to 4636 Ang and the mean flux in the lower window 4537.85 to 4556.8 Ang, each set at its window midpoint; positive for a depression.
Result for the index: -0.7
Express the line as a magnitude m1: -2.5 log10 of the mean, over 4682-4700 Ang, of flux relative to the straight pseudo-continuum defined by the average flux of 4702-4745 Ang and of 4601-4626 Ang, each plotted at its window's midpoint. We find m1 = 0.01 mag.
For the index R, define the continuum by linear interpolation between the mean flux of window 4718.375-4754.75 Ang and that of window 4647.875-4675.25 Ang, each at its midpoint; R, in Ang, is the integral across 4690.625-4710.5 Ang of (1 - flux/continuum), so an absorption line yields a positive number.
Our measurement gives 0.31 Ang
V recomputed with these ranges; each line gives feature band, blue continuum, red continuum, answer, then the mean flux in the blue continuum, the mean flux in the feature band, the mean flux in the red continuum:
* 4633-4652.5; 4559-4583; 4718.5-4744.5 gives 0.25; 80.8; 80.3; 82.1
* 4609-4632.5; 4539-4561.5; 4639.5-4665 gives -0.89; 78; 82.8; 80.5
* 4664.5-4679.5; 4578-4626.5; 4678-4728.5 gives 0.24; 81.9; 79.5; 80.3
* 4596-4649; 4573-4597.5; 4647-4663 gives -0.80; 80.6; 81.9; 80.7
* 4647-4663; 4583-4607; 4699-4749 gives 0.06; 81.2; 80.7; 80.9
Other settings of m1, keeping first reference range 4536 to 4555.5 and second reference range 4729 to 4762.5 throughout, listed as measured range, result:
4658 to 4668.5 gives -0.02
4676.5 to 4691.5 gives 0.03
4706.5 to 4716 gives 0.03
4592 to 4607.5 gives -0.04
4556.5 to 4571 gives -0.04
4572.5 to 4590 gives -0.02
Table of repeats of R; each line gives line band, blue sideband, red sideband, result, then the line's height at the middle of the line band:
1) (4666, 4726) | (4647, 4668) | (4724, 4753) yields 0.9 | 81.2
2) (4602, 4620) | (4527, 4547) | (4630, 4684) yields -0.6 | 79.9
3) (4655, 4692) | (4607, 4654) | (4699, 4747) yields 0.8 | 81.3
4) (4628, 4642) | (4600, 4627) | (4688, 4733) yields 0.4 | 82.6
